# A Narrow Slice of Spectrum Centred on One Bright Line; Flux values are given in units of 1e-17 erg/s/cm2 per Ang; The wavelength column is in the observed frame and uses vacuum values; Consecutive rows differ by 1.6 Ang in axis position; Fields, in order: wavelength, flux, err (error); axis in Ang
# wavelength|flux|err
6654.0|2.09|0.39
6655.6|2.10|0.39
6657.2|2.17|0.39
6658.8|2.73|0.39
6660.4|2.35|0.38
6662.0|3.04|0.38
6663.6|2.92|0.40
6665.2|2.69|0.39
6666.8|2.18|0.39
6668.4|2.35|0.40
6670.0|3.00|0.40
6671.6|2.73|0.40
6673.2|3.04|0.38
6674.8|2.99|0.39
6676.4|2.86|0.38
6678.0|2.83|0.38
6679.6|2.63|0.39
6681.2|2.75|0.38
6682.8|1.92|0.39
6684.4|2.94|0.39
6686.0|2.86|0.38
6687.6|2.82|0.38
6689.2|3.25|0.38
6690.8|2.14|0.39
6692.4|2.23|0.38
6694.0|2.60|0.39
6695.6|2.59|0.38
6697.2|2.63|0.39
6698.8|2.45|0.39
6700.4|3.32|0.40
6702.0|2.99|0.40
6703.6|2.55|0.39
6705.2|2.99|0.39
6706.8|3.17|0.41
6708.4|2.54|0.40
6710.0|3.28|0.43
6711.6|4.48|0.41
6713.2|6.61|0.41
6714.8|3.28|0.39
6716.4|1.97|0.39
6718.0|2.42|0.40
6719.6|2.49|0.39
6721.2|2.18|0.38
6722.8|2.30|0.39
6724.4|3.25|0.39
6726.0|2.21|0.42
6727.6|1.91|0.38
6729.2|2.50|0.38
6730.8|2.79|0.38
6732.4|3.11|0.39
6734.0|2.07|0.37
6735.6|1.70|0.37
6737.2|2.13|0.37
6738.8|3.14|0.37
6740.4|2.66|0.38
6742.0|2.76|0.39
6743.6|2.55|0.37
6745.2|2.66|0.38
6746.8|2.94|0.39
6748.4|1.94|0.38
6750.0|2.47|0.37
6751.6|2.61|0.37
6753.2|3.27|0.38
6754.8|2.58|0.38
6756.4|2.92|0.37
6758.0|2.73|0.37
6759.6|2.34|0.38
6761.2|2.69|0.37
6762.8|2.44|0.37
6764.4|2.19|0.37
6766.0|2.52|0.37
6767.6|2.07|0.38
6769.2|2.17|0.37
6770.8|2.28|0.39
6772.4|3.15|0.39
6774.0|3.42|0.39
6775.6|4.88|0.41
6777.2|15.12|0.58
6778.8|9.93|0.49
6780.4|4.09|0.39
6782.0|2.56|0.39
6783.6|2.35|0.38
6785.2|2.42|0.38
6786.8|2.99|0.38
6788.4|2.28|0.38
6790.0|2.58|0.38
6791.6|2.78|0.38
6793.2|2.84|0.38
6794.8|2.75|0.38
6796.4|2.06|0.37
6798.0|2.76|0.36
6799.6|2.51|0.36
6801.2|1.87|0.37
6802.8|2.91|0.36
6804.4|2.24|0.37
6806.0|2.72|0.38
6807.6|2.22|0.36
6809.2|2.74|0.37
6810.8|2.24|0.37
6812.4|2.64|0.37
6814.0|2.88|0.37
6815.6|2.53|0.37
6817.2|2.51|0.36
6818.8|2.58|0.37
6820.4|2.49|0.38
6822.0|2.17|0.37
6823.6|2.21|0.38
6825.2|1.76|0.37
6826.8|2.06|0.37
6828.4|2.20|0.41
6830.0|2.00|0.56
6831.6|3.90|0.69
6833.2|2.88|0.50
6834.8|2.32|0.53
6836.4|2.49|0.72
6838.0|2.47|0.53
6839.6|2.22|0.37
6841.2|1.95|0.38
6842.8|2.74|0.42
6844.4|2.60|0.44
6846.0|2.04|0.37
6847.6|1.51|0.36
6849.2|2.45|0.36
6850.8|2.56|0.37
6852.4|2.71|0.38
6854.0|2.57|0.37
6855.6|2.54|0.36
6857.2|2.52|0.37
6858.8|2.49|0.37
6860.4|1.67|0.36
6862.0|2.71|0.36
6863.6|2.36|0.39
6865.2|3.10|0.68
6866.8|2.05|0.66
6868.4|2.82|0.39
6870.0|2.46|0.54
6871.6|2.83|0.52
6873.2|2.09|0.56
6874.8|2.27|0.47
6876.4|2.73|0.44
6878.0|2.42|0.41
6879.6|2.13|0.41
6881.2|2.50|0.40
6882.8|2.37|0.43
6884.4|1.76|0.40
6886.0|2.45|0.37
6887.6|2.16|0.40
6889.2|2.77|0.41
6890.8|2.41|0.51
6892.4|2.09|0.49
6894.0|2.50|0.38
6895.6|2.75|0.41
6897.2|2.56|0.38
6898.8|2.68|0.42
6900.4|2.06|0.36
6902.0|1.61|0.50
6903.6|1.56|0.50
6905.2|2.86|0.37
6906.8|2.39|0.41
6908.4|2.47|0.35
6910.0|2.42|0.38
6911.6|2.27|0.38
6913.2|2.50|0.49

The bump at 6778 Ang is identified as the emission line [O III]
